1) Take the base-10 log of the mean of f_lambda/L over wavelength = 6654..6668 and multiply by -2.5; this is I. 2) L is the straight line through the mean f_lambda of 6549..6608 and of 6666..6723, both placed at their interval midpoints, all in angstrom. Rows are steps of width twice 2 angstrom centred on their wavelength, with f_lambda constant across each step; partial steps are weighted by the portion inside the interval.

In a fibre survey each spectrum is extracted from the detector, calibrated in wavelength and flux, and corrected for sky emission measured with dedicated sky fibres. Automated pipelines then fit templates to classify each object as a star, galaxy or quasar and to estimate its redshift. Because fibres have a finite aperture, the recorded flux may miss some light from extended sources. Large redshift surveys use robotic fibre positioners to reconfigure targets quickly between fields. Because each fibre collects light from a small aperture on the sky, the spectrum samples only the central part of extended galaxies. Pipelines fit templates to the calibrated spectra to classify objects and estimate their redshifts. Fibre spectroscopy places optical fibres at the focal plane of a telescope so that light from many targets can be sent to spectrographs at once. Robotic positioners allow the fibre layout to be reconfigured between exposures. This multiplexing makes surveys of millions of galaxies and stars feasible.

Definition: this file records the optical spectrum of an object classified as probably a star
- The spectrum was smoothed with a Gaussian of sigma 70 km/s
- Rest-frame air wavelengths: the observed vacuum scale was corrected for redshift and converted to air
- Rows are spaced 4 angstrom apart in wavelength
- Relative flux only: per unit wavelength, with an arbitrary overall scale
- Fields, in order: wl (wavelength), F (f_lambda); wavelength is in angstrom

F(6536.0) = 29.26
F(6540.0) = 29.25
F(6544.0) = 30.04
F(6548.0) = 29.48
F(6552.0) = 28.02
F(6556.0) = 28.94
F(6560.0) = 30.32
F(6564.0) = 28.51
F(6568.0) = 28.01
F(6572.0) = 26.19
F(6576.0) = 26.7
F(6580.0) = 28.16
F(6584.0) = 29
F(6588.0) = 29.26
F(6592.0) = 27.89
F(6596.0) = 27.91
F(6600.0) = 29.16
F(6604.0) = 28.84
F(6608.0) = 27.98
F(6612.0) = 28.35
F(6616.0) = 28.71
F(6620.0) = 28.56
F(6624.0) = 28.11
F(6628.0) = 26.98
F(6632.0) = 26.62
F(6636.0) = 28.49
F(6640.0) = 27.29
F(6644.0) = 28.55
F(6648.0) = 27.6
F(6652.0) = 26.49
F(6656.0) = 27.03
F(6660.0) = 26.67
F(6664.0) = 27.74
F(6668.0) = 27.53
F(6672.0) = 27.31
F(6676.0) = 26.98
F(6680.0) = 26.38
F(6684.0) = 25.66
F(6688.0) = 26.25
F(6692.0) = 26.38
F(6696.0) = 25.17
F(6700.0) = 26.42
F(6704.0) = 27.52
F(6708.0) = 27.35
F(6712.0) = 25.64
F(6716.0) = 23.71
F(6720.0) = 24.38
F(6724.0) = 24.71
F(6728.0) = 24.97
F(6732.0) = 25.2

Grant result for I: -0.02 mag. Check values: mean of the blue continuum 28.4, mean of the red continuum 26.2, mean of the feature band 27.2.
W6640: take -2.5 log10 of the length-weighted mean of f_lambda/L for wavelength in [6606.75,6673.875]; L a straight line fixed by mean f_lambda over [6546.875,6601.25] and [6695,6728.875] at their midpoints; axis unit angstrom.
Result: -0.02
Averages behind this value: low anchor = 28.4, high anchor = 25.6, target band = 27.6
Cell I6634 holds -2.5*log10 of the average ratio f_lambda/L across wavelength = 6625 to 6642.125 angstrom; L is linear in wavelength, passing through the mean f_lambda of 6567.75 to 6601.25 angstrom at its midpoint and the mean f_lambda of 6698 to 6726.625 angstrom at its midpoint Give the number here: -0.01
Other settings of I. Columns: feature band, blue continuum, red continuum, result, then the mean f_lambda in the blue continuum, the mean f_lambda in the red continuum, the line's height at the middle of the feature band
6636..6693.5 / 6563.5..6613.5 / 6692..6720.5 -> -0.02 mag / 28.1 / 25.9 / 26.7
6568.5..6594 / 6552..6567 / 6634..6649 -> 0.03 mag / 29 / 28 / 28.7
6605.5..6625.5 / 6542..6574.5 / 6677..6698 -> -0.03 mag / 28.7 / 26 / 27.5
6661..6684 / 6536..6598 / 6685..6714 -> -0.01 mag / 28.5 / 26.4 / 26.8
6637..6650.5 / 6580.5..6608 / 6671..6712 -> -0.01 mag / 28.6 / 26.5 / 27.5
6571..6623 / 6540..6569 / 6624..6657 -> 0.00 mag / 29.1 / 27.4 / 28.3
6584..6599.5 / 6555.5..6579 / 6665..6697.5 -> -0.03 mag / 28.1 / 26.5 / 27.7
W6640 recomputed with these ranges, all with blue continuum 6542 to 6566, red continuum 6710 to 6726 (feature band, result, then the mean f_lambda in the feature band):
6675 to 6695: -0.029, 26.2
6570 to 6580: 0.072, 26.8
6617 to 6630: -0.027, 27.9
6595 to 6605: -0.029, 28.7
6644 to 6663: -0.030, 27.2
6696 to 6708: -0.070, 26.7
